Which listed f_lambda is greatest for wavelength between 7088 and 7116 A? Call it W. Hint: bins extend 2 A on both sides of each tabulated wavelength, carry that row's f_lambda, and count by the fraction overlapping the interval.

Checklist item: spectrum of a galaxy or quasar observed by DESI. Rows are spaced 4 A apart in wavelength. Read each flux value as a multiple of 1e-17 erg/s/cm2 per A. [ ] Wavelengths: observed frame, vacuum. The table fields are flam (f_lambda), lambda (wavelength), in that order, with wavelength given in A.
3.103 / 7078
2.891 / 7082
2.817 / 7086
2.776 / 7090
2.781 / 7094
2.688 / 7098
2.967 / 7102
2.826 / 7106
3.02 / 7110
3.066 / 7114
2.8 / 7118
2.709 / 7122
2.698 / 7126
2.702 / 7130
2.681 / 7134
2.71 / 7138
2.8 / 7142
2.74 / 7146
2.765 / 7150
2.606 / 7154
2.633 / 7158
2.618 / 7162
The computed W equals 3.066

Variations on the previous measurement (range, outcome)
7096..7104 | 2.967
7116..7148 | 2.8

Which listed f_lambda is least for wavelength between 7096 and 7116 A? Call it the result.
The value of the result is 2.688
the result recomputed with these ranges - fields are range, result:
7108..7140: 2.681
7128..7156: 2.606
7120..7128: 2.698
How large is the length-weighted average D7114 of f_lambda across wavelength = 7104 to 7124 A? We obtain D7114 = 2.88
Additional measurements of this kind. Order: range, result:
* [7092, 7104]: 2.81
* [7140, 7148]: 2.77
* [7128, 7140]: 2.7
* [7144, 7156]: 2.7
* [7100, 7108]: 2.9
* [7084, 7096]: 2.79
